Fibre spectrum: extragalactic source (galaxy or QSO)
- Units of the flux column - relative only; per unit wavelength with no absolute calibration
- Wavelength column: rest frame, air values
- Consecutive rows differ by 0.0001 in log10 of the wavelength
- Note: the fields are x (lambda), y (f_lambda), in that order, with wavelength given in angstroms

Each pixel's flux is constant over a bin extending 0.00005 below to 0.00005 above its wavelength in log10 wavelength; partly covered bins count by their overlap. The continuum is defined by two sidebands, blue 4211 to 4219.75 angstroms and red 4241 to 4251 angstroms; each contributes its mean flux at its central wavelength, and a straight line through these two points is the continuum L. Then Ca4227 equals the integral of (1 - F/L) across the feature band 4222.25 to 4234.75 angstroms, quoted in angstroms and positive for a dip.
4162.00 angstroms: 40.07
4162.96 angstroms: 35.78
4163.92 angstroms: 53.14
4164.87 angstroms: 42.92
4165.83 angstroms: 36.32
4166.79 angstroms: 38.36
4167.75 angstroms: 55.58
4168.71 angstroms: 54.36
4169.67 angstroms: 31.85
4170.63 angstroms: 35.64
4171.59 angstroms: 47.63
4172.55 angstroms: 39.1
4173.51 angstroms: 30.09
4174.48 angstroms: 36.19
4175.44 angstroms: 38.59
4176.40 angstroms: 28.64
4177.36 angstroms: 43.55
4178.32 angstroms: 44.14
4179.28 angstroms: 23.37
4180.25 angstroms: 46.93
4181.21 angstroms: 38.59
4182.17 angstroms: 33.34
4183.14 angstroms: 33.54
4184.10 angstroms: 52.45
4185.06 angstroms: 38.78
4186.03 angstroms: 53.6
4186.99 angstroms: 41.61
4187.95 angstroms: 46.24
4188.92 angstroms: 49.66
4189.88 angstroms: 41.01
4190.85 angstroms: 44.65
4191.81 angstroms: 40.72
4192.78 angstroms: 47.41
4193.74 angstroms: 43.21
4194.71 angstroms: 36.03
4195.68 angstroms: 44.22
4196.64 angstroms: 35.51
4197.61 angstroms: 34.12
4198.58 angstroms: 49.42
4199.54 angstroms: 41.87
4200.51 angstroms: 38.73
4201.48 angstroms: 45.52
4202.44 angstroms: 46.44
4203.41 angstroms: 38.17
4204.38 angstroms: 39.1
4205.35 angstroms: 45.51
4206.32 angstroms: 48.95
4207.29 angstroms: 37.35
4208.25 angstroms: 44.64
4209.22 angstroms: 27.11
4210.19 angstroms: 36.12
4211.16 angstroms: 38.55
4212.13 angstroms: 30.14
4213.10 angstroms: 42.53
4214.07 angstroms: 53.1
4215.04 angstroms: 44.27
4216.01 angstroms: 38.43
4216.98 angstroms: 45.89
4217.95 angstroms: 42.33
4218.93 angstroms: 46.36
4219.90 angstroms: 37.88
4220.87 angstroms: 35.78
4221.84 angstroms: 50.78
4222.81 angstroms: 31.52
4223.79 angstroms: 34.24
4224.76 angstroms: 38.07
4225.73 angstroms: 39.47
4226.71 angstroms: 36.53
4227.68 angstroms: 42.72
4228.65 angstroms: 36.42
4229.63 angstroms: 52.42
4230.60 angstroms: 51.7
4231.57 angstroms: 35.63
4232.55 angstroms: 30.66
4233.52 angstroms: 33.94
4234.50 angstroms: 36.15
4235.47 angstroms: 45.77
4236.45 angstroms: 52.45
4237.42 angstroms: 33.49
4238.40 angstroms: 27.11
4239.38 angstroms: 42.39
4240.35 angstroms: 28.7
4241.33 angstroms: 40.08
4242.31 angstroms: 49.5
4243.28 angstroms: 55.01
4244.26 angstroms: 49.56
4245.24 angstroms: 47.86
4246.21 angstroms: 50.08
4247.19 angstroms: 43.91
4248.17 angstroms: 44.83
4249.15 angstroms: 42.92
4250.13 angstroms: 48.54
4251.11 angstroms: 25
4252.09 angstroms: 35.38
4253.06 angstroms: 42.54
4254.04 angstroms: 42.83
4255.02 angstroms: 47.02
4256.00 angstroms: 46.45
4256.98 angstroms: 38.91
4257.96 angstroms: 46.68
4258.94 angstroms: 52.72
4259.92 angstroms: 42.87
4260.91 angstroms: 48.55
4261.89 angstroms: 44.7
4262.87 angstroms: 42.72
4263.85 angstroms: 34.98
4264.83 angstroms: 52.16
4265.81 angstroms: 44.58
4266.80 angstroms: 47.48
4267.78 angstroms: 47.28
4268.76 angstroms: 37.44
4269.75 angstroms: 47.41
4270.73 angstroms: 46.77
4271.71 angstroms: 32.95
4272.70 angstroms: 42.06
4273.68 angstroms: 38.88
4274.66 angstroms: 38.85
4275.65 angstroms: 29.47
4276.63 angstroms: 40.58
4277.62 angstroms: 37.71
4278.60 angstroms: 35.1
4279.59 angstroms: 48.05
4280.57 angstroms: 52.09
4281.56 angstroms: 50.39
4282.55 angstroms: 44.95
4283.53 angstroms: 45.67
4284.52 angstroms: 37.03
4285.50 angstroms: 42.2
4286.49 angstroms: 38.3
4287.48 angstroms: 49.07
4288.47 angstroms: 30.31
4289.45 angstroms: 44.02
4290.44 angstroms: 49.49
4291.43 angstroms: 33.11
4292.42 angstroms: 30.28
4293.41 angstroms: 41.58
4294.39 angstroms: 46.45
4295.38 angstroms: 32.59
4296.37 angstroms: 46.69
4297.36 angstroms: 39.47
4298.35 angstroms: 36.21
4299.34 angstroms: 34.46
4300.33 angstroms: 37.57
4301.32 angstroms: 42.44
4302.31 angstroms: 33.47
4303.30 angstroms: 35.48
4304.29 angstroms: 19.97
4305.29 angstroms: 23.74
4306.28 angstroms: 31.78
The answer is 1.6 angstroms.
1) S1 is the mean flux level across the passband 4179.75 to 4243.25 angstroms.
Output 41.1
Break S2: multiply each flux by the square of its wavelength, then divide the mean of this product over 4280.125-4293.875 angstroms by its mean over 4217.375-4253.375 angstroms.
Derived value 1.0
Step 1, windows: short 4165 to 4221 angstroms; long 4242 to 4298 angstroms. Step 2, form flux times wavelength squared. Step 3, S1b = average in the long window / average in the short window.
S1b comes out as 1.1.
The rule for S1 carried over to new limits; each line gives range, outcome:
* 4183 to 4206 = 43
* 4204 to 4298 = 41.6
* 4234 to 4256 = 42.4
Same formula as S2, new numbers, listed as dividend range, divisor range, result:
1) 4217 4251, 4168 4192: 1.05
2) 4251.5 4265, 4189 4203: 1.07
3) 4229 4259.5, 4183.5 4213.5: 1.04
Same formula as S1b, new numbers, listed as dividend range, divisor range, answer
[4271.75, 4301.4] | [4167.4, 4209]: 1.02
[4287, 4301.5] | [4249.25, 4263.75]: 0.94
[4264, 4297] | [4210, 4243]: 1.07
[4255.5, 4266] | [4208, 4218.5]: 1.15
